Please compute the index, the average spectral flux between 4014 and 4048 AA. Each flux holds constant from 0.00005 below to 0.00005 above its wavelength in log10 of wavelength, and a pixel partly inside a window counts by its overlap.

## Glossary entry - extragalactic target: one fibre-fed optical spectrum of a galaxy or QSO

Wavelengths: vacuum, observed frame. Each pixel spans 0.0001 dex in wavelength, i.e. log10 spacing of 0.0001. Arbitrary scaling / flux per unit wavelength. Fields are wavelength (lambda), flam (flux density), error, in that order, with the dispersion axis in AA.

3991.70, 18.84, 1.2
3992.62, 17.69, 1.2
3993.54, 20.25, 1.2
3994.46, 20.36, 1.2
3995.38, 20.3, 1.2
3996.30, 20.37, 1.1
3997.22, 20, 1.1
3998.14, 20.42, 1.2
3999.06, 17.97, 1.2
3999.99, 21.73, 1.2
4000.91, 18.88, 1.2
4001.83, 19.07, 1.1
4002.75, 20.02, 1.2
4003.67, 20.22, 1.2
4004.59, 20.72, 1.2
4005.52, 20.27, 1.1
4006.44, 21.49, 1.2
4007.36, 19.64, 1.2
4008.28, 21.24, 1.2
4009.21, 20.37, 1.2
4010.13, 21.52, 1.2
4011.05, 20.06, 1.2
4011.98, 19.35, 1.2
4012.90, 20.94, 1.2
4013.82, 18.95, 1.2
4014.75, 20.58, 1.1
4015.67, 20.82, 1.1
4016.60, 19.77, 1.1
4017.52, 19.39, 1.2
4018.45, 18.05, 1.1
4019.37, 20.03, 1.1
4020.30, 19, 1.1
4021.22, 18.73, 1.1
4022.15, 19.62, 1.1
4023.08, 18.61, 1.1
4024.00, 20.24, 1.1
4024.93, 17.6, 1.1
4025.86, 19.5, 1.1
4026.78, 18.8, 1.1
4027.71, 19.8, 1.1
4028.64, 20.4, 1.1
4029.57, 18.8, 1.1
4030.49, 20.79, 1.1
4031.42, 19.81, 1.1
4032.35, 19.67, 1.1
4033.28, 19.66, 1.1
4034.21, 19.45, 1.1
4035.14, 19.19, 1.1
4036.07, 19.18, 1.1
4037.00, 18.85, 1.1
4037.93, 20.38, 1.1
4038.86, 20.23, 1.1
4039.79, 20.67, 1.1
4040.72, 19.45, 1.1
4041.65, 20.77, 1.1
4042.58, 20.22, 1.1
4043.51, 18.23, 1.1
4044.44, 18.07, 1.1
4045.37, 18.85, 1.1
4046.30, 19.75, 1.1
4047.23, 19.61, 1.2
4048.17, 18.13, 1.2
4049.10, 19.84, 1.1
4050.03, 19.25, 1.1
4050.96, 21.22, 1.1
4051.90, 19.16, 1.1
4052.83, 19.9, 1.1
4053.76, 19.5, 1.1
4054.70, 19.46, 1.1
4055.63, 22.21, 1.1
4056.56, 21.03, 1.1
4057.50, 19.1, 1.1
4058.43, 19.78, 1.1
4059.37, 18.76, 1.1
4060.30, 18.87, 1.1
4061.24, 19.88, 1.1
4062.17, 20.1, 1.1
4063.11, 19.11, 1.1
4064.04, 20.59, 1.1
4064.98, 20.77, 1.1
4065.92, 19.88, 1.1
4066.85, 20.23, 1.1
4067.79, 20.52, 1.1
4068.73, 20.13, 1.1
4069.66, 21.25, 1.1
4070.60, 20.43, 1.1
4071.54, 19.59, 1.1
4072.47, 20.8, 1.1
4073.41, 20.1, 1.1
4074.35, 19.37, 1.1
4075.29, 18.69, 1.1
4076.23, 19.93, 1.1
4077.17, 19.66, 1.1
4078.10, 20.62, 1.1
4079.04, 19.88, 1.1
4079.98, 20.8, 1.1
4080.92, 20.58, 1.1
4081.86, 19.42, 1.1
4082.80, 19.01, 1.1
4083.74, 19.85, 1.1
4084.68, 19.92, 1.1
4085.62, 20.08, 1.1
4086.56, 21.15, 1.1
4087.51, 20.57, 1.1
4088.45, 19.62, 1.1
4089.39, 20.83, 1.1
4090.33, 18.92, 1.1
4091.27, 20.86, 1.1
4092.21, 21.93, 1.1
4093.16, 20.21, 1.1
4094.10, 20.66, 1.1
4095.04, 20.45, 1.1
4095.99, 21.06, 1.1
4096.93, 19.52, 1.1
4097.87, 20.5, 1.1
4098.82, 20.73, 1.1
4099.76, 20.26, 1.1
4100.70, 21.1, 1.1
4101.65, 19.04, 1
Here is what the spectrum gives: 19.5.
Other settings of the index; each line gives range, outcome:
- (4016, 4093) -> 19.8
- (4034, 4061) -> 19.6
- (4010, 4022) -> 19.7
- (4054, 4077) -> 20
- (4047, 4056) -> 19.8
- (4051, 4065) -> 19.9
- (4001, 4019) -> 20.1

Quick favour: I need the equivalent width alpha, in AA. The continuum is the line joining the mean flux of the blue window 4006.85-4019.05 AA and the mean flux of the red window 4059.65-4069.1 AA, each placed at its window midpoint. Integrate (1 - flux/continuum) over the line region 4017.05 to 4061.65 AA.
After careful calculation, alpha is 1.1 AA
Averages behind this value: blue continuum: 20.1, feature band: 19.5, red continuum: 20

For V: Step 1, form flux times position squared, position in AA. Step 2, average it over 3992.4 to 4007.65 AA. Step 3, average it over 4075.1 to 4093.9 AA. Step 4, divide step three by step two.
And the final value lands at 1.1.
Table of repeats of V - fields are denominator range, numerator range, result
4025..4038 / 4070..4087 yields 1.05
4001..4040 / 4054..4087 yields 1.04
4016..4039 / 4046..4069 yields 1.04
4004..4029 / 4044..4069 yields 1.02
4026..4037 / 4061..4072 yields 1.05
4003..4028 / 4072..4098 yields 1.05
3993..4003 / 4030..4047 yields 1.01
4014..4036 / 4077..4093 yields 1.07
